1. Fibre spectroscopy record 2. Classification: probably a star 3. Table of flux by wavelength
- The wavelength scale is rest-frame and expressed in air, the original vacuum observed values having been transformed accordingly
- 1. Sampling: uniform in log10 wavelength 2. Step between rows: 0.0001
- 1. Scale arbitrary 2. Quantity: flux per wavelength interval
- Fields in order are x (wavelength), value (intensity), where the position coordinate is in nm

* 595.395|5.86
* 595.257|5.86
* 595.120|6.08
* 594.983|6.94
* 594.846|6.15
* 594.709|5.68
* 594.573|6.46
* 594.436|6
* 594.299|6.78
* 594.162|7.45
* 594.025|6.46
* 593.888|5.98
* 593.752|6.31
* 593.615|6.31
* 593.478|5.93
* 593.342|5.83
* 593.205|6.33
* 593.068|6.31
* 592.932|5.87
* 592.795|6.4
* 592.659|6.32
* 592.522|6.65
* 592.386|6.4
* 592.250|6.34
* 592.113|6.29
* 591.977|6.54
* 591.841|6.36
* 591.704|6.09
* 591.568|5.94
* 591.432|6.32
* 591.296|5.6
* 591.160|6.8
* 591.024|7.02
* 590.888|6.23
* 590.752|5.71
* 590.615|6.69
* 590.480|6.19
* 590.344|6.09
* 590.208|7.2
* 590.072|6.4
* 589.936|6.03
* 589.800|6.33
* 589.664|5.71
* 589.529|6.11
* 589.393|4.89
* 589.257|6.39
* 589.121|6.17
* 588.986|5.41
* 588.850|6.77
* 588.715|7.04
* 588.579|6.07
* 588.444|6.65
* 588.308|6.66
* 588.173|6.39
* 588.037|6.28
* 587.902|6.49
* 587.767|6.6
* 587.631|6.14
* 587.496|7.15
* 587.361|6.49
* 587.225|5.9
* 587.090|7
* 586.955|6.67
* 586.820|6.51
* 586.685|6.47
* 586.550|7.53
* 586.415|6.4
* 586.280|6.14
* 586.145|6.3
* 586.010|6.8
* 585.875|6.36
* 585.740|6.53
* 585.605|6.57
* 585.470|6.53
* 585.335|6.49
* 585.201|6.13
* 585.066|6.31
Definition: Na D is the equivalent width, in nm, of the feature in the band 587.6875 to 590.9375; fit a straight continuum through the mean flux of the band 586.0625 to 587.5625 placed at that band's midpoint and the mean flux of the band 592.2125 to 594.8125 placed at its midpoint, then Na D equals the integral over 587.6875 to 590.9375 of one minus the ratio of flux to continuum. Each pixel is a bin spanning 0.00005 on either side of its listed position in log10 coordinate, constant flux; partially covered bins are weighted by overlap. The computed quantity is 0.11 nm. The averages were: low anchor 6.6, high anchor 6.31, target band 6.27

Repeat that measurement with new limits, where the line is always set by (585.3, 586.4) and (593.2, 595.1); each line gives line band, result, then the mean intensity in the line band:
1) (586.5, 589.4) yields -0.02 nm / 6.47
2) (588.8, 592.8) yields 0.08 nm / 6.24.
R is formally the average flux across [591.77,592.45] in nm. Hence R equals 6.38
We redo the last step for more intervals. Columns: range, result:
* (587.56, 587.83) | 6.37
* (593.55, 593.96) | 6.2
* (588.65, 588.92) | 6.9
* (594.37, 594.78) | 6.06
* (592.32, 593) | 6.33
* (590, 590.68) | 6.52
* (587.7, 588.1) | 6.47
